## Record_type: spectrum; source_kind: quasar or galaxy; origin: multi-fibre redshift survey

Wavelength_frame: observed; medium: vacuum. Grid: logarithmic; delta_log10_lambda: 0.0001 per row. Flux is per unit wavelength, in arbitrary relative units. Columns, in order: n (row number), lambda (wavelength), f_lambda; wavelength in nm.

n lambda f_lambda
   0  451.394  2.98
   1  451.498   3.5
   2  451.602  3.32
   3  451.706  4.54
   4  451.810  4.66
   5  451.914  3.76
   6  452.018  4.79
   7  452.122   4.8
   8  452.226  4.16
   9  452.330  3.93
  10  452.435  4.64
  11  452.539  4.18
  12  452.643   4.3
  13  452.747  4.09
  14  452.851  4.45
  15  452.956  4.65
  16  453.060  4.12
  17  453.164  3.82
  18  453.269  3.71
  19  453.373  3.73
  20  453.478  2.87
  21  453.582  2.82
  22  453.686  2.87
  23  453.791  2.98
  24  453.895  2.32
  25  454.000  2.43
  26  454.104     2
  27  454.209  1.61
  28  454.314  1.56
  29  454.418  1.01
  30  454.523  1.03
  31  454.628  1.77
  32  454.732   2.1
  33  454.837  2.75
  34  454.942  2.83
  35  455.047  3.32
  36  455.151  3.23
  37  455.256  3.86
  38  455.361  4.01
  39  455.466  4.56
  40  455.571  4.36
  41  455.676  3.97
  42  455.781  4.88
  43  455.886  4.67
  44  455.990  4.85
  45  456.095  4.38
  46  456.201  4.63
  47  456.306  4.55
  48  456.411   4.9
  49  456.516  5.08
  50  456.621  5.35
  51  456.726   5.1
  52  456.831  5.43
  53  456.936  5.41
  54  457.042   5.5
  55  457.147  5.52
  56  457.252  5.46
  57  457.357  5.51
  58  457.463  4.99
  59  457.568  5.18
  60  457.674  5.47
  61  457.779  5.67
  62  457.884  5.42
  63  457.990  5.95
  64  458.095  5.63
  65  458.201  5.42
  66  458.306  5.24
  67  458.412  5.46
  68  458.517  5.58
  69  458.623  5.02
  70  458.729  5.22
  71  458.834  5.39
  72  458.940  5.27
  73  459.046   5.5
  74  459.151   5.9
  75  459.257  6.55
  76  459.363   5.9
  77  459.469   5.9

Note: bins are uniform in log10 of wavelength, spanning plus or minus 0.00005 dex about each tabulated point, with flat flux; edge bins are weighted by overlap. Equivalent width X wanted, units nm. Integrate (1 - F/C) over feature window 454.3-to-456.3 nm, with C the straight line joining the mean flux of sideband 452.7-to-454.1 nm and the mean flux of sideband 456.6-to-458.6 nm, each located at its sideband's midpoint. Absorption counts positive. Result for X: 0.446 nm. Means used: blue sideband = 3.4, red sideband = 5.43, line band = 3.42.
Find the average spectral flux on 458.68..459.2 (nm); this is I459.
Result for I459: 5.46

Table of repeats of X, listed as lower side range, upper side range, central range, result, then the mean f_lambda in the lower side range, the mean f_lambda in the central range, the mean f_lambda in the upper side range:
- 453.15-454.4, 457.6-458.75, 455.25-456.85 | -0.22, 2.65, 4.67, 5.46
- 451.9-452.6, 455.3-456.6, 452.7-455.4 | 0.94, 4.35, 2.91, 4.58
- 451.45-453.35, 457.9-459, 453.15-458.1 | 0.95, 4.18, 3.97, 5.41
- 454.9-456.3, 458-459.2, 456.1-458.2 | -0.21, 4.14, 5.28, 5.44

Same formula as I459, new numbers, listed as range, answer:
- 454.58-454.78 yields 1.94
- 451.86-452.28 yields 4.38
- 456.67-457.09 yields 5.36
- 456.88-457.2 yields 5.48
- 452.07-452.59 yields 4.34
